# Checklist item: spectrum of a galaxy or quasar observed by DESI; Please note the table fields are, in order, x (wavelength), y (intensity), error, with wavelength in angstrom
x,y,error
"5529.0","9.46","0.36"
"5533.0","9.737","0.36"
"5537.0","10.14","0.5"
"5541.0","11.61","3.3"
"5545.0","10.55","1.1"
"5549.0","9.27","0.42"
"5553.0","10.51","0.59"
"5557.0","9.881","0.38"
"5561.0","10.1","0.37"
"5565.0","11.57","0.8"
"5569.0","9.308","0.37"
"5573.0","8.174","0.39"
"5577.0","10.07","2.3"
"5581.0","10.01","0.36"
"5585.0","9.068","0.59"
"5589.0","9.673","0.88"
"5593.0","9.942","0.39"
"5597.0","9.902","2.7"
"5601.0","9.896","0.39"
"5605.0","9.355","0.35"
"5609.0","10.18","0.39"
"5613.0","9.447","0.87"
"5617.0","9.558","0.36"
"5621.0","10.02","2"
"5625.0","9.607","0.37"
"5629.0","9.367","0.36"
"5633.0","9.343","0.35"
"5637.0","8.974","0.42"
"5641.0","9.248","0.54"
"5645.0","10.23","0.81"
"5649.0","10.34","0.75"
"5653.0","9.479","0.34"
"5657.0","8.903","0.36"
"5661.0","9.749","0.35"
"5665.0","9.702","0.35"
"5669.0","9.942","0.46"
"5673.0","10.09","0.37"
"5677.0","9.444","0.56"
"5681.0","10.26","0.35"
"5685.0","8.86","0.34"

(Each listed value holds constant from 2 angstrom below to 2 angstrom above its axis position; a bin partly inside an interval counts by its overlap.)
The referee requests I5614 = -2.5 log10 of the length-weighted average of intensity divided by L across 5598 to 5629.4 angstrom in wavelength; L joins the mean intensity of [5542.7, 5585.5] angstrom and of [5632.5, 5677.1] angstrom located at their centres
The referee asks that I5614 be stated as 0.01 mag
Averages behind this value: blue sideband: 9.9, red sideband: 9.64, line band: 9.7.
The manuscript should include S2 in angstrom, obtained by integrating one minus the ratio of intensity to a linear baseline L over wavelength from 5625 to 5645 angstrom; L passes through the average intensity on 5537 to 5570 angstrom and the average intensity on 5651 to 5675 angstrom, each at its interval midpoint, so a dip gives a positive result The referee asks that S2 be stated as 0.9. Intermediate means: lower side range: 10.4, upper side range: 9.64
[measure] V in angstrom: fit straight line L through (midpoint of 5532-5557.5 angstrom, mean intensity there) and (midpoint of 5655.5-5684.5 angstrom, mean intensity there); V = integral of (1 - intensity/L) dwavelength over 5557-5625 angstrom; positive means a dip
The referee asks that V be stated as 2.0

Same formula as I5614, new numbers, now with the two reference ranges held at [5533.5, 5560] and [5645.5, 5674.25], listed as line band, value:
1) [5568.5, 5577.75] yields 0.13 mag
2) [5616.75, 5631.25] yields 0.03 mag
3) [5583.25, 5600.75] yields 0.04 mag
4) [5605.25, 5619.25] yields 0.03 mag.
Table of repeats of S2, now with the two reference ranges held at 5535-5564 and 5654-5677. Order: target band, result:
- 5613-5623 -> 0.2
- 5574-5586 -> 0.6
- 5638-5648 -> 0.1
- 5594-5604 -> 0.2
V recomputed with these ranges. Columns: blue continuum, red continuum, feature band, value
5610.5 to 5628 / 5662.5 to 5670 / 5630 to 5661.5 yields 0.71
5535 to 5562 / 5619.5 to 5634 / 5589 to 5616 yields 0.10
